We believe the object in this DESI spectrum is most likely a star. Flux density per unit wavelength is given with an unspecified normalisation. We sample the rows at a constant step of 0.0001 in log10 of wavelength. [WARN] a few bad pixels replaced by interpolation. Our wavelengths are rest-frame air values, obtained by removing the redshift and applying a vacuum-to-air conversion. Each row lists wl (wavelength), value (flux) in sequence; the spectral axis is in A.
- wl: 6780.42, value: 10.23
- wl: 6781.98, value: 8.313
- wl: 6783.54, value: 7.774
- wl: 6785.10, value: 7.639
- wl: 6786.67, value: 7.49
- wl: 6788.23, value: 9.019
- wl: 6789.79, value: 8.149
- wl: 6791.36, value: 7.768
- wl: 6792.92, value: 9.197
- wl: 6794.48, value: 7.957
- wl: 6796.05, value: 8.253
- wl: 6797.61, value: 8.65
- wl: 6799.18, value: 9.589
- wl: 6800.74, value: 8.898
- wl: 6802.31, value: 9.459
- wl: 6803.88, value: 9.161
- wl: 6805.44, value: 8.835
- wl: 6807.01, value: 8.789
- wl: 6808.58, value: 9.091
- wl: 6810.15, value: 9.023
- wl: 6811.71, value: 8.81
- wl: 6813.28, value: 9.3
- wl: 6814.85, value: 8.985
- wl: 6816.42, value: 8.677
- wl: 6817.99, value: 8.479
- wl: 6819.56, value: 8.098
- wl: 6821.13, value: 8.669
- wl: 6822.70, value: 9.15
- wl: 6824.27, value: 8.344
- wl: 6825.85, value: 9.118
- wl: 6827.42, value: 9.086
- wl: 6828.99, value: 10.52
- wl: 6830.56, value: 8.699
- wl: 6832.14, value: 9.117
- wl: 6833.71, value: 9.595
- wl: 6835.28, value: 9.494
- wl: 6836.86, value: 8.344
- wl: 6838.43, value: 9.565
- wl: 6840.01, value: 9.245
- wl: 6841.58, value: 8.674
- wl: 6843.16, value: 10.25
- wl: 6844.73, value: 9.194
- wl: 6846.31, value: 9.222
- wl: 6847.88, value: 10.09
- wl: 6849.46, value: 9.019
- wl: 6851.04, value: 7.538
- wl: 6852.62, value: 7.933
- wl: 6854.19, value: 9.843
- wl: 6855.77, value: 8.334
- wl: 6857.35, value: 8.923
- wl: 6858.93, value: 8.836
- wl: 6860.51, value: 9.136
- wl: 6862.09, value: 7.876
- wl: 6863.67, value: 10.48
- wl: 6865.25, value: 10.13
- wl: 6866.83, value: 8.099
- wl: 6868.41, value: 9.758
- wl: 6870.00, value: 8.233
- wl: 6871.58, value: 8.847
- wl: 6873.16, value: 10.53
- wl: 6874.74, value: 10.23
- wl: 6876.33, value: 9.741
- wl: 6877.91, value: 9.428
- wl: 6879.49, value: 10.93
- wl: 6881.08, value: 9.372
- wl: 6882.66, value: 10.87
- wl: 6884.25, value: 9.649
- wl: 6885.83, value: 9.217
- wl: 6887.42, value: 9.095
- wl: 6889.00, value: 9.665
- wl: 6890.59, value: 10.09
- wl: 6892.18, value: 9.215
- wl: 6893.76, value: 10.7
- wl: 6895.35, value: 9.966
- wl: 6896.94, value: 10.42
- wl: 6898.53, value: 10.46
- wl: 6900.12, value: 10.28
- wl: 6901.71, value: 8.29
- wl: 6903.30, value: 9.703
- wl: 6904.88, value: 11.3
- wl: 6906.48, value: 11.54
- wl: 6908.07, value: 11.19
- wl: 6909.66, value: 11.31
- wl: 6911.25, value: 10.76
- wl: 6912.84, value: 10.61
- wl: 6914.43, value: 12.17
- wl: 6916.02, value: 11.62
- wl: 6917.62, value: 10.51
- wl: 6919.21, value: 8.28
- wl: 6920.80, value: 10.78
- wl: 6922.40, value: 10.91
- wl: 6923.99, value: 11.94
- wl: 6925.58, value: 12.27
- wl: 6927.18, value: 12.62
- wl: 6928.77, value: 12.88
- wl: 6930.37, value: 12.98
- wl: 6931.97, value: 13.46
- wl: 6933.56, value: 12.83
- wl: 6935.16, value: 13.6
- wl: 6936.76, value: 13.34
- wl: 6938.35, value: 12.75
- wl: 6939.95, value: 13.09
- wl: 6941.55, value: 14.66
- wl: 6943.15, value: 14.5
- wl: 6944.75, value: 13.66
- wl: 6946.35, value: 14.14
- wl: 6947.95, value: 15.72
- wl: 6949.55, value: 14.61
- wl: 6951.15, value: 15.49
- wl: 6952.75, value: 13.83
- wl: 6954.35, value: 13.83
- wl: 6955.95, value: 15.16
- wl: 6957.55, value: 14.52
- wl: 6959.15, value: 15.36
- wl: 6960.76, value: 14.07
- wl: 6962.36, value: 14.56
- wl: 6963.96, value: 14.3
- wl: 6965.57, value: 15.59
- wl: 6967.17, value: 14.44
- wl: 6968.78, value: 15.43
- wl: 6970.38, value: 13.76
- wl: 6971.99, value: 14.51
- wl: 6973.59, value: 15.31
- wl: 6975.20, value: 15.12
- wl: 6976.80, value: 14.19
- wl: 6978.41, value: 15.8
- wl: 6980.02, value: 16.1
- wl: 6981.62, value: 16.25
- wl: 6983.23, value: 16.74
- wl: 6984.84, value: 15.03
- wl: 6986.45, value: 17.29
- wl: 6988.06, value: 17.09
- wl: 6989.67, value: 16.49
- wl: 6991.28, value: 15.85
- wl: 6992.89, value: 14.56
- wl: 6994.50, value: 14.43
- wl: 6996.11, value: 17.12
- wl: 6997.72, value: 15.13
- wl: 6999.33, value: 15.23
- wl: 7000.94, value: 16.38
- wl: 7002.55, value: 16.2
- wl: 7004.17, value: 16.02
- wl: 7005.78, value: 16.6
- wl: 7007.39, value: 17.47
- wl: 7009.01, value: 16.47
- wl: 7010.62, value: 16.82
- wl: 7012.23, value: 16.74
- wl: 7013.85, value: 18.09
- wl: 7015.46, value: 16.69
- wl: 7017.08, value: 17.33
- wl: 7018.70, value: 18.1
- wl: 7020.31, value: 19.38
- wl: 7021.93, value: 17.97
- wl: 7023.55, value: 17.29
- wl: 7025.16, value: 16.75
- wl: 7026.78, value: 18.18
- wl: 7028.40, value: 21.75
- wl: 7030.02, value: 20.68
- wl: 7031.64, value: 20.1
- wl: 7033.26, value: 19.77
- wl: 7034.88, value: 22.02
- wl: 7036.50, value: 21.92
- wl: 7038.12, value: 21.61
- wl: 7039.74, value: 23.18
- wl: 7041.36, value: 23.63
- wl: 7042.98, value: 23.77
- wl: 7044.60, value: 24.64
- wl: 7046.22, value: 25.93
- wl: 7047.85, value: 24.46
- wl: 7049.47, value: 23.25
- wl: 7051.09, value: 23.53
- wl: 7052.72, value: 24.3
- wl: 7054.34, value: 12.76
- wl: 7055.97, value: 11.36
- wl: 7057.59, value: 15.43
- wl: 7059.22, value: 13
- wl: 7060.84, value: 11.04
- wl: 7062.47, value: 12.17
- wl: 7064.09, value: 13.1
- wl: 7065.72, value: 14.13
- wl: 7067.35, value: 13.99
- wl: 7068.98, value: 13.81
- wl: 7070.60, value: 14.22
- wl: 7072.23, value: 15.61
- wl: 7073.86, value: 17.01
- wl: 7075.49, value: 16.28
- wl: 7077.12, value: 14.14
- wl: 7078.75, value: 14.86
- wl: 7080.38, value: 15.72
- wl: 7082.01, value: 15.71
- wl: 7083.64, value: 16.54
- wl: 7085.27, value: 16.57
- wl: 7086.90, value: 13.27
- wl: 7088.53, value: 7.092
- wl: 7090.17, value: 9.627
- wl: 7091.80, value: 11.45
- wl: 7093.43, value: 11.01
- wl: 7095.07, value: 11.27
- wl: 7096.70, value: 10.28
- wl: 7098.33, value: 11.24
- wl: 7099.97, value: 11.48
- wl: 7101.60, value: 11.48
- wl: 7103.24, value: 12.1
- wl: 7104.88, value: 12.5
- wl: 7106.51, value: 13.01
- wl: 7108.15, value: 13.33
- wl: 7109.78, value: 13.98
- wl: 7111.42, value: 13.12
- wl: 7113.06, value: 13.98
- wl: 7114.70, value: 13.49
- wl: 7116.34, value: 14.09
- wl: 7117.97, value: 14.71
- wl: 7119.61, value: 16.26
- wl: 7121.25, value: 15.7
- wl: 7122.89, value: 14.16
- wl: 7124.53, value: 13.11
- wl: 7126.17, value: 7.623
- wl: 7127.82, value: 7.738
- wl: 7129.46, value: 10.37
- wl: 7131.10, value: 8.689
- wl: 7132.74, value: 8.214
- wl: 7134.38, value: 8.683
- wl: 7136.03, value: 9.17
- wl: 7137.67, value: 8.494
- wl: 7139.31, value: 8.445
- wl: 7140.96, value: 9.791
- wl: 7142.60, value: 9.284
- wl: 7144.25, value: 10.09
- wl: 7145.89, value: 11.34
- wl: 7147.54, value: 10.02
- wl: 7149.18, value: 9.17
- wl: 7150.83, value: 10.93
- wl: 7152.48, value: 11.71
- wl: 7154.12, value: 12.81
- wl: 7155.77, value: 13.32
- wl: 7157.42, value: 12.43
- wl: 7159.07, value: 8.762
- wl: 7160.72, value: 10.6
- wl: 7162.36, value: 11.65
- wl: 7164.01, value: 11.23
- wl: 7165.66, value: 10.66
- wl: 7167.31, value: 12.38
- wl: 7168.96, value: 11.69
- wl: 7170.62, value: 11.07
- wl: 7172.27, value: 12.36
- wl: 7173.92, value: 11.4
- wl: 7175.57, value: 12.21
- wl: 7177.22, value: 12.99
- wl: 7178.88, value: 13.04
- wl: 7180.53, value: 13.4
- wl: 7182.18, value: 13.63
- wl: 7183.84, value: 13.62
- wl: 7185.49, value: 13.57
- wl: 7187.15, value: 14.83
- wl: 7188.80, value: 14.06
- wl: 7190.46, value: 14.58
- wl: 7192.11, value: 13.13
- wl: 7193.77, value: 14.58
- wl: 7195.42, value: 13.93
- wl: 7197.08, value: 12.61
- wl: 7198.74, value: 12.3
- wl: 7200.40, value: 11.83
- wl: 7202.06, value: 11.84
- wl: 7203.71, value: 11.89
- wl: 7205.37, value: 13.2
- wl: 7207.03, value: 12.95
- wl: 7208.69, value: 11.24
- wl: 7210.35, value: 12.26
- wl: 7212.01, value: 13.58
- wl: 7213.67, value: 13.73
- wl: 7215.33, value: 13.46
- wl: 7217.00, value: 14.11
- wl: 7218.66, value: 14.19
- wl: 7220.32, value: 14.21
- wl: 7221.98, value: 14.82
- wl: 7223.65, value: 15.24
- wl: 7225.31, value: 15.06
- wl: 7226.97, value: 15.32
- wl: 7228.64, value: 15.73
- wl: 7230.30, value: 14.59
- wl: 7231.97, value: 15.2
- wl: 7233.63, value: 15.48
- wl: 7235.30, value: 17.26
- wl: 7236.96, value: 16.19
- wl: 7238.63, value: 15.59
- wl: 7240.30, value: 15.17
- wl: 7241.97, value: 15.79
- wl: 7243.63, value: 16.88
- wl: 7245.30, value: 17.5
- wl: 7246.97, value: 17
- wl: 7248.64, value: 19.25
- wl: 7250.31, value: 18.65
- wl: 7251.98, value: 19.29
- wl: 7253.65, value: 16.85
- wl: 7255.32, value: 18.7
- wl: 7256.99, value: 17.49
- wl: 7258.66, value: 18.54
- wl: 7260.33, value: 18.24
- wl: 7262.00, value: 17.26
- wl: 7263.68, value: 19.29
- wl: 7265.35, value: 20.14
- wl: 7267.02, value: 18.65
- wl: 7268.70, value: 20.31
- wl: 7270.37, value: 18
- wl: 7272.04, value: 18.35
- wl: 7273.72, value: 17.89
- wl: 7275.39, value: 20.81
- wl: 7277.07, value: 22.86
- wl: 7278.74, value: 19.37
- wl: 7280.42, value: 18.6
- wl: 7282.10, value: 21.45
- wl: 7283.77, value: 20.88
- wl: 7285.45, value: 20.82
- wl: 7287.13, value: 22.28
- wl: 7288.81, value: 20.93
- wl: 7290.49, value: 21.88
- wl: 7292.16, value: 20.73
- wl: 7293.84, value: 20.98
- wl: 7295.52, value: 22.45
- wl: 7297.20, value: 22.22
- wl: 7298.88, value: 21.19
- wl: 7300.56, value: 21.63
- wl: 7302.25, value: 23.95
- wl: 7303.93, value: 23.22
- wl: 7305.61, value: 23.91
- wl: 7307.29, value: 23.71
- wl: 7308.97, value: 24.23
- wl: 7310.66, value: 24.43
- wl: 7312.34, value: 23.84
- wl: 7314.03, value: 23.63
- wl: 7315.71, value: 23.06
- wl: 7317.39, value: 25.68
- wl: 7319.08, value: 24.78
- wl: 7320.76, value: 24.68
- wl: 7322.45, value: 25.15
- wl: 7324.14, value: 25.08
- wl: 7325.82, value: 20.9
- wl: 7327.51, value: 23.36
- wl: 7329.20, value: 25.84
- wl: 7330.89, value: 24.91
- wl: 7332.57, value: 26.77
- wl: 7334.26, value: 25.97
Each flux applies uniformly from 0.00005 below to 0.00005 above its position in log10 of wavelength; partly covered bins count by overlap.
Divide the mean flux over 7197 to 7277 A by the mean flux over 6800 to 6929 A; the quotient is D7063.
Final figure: 1.66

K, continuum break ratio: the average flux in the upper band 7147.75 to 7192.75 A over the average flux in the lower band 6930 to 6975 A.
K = 0.86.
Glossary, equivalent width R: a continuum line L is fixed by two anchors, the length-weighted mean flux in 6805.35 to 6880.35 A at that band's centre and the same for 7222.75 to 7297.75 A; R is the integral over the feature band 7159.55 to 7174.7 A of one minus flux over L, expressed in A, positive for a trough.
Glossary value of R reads 4.6 A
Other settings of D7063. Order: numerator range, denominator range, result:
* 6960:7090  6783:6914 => 1.81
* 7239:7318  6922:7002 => 1.39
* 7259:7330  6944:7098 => 1.34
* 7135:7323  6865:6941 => 1.51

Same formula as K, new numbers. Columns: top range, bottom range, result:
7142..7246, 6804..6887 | 1.44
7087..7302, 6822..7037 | 1.12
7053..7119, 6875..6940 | 1.22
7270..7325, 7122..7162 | 2.17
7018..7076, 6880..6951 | 1.60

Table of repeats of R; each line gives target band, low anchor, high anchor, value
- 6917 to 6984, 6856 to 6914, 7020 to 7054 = 4.42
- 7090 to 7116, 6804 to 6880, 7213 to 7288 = 4.13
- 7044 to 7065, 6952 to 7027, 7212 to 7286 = -2.21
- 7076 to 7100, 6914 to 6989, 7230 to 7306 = 5.12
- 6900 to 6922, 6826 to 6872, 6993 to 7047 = 3.52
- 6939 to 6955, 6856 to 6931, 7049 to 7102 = -4.18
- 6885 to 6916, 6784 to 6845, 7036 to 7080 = 4.39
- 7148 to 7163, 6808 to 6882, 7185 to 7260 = 2.94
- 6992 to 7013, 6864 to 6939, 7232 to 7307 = -4.82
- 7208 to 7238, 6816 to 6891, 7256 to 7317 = 7.43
